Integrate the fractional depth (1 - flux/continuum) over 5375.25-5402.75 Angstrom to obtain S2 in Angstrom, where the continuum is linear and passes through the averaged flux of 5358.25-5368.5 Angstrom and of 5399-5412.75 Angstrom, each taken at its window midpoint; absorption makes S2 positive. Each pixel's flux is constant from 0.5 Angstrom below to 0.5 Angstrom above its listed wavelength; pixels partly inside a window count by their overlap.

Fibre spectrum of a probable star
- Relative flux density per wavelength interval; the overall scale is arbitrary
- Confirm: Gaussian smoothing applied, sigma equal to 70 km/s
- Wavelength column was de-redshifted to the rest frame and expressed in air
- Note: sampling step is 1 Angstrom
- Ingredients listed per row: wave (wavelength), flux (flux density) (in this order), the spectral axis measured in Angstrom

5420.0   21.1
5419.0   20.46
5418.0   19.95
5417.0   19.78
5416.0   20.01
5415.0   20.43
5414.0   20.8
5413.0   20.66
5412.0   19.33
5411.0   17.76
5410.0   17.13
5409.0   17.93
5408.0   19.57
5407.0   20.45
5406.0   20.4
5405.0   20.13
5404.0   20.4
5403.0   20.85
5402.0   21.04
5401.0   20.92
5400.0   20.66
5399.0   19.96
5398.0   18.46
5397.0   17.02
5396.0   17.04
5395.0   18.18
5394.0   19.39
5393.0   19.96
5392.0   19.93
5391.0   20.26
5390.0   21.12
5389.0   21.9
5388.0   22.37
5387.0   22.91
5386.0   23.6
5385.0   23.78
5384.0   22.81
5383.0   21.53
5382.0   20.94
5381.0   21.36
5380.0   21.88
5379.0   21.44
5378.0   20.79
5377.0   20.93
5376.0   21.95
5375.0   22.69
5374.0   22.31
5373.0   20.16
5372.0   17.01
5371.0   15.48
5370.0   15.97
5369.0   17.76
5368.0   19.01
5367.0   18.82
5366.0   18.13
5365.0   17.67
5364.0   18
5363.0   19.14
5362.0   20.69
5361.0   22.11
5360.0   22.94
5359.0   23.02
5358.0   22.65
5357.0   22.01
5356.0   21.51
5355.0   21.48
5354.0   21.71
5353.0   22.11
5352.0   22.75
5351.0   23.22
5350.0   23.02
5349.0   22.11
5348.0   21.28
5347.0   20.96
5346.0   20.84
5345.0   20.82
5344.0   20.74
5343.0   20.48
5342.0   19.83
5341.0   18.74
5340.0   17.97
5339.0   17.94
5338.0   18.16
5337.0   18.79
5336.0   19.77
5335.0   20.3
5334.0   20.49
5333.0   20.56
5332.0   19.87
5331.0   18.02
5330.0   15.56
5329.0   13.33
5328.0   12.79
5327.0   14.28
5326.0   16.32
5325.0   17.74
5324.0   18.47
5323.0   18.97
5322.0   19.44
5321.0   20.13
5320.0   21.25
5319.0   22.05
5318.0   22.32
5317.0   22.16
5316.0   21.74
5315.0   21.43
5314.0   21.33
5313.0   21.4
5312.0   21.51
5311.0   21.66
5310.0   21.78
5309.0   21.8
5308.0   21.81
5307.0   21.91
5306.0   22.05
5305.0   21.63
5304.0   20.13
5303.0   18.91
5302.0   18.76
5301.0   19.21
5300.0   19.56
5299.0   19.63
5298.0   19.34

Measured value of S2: -1.3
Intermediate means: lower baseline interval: 20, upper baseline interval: 19.8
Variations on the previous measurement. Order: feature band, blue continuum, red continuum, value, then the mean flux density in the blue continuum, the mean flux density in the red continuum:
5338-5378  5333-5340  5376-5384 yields -0.2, 19.2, 21.4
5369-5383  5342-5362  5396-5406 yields 0.4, 21.8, 19.8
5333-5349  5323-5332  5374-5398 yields -2.4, 16.2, 21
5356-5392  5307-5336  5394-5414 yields -2.3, 19.6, 19.4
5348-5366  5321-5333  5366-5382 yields -2.5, 17.1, 19.8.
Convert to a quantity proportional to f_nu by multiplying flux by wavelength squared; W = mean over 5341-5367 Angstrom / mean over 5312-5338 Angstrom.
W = 1.11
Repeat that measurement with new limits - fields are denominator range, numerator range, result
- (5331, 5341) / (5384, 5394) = 1.15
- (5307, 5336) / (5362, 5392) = 1.06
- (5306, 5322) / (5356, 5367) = 0.97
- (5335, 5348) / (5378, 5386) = 1.13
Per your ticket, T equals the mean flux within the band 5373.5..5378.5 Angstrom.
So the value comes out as 21.7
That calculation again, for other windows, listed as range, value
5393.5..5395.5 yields 18.8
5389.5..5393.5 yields 20.3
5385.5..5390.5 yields 22.4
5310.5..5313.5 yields 21.5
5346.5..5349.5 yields 21.4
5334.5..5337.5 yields 19.6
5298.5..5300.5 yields 19.6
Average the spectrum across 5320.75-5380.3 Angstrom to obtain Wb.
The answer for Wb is 19.7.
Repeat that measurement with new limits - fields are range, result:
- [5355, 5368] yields 20.5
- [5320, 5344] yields 18.3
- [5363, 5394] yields 20.4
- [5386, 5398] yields 20.1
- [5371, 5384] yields 20.9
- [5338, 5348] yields 19.8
